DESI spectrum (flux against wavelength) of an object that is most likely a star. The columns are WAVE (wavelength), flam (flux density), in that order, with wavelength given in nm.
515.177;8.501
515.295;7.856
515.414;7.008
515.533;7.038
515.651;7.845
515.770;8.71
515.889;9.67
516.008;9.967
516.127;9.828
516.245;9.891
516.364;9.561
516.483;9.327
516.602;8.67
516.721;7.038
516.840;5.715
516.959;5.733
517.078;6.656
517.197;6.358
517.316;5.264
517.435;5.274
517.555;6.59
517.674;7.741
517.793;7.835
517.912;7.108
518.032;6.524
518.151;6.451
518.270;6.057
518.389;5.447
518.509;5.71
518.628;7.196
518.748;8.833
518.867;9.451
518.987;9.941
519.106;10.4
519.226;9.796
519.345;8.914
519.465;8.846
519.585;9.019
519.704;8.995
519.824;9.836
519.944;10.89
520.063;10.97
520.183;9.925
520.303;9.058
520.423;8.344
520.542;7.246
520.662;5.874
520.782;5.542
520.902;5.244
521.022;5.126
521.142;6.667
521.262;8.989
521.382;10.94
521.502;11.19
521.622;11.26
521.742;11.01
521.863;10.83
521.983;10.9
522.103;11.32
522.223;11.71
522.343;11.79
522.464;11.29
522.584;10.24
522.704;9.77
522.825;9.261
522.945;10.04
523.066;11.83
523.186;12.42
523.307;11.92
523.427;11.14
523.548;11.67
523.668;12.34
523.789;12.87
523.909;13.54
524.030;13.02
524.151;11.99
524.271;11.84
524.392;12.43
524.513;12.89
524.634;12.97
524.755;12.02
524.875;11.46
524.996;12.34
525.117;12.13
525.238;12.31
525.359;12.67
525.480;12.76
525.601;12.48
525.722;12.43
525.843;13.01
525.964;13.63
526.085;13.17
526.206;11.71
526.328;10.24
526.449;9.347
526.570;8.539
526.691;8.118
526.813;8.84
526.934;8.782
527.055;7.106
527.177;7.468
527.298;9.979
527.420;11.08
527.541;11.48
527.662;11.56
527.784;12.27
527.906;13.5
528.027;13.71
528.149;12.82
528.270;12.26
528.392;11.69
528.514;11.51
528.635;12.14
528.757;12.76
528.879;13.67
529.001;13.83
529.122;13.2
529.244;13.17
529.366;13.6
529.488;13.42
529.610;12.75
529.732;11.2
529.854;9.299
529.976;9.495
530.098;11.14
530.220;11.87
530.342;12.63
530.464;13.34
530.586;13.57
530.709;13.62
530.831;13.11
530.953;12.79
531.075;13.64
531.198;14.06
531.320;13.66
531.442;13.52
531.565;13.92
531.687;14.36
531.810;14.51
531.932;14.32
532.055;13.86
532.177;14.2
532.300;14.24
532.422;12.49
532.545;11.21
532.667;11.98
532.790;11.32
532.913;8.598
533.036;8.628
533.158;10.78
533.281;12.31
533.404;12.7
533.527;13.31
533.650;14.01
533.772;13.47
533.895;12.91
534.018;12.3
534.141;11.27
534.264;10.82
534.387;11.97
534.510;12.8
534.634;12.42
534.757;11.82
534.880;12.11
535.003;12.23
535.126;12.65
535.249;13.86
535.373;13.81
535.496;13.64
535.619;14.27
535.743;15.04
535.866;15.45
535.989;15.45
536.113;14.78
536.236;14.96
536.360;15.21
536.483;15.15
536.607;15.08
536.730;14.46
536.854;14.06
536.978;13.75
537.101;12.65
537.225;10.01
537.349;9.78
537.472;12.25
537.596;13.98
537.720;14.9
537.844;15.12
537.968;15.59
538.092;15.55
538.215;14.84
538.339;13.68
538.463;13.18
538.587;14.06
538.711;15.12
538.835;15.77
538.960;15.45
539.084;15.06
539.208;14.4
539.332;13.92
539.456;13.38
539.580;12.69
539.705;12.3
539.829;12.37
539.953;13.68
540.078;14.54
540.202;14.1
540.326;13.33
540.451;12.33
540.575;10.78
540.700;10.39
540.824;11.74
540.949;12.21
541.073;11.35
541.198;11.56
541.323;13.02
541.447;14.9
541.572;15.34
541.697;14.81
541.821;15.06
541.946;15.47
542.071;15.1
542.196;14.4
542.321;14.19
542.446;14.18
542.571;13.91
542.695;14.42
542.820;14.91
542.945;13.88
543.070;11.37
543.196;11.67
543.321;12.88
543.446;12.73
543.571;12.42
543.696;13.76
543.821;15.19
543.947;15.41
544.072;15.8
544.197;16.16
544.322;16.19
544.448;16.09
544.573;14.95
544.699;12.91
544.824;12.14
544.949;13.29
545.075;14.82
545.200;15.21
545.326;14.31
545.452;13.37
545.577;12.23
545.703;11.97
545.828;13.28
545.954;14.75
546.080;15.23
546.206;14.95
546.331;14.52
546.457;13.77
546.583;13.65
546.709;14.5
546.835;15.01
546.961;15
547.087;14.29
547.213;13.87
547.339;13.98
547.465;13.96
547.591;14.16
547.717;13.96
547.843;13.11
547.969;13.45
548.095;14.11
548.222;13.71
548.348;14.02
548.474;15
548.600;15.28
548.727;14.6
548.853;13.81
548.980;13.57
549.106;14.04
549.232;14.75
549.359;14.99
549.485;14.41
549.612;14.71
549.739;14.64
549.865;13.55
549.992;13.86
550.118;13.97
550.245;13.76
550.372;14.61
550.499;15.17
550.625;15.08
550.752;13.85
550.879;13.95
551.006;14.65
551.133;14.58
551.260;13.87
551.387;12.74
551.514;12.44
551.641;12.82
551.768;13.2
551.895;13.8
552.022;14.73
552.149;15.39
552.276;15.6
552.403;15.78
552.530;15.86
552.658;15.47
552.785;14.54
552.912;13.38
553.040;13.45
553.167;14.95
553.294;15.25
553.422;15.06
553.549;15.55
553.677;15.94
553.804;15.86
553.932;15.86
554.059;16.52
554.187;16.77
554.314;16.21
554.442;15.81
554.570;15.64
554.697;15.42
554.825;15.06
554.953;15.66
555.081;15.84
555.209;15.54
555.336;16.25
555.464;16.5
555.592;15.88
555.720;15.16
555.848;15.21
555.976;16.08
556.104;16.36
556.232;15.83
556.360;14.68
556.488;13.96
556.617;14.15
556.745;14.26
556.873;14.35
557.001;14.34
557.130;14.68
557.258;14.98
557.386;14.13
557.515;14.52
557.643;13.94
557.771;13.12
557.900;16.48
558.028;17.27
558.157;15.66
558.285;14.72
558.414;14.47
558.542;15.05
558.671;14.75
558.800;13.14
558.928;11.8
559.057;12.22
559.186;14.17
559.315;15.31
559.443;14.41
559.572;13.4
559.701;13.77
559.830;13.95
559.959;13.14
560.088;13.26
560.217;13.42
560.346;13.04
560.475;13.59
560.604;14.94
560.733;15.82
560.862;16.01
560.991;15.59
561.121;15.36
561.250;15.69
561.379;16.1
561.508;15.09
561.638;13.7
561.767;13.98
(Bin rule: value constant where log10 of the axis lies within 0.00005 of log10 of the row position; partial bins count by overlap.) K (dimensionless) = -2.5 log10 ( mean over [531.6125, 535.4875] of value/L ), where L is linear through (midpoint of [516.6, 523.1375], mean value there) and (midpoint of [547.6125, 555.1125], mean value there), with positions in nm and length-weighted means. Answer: -0.12 mag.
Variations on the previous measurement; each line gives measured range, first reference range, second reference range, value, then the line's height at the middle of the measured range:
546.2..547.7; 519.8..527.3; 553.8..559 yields -0.03 mag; 13.9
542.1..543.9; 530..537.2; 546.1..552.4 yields 0.01 mag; 13.8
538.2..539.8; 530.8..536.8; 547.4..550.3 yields -0.04 mag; 13.5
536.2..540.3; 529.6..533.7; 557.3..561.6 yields -0.08 mag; 13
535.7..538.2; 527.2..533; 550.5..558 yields -0.07 mag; 13.2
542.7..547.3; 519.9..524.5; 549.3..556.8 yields -0.03 mag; 13.7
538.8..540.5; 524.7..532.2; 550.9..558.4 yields -0.03 mag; 13.4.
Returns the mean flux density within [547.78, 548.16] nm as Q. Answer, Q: 13.5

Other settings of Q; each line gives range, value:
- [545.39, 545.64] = 12.8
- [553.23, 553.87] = 15.5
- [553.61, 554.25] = 16.2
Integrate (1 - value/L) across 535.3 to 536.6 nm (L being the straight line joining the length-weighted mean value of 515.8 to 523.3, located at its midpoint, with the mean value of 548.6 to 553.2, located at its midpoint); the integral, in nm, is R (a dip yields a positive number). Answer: -0.350 nm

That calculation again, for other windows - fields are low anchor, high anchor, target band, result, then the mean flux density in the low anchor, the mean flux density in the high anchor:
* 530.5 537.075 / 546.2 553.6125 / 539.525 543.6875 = 0.14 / 13.2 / 14.3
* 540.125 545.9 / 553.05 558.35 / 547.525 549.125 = 0.04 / 13.7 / 15.3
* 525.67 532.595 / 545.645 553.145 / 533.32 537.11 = -0.21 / 12.2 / 14.2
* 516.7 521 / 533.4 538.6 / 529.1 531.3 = -0.19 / 7.65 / 13.5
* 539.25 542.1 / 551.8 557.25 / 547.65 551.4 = 0.08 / 13.2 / 15.3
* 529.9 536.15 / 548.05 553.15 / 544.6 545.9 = 0.04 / 12.9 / 14.3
